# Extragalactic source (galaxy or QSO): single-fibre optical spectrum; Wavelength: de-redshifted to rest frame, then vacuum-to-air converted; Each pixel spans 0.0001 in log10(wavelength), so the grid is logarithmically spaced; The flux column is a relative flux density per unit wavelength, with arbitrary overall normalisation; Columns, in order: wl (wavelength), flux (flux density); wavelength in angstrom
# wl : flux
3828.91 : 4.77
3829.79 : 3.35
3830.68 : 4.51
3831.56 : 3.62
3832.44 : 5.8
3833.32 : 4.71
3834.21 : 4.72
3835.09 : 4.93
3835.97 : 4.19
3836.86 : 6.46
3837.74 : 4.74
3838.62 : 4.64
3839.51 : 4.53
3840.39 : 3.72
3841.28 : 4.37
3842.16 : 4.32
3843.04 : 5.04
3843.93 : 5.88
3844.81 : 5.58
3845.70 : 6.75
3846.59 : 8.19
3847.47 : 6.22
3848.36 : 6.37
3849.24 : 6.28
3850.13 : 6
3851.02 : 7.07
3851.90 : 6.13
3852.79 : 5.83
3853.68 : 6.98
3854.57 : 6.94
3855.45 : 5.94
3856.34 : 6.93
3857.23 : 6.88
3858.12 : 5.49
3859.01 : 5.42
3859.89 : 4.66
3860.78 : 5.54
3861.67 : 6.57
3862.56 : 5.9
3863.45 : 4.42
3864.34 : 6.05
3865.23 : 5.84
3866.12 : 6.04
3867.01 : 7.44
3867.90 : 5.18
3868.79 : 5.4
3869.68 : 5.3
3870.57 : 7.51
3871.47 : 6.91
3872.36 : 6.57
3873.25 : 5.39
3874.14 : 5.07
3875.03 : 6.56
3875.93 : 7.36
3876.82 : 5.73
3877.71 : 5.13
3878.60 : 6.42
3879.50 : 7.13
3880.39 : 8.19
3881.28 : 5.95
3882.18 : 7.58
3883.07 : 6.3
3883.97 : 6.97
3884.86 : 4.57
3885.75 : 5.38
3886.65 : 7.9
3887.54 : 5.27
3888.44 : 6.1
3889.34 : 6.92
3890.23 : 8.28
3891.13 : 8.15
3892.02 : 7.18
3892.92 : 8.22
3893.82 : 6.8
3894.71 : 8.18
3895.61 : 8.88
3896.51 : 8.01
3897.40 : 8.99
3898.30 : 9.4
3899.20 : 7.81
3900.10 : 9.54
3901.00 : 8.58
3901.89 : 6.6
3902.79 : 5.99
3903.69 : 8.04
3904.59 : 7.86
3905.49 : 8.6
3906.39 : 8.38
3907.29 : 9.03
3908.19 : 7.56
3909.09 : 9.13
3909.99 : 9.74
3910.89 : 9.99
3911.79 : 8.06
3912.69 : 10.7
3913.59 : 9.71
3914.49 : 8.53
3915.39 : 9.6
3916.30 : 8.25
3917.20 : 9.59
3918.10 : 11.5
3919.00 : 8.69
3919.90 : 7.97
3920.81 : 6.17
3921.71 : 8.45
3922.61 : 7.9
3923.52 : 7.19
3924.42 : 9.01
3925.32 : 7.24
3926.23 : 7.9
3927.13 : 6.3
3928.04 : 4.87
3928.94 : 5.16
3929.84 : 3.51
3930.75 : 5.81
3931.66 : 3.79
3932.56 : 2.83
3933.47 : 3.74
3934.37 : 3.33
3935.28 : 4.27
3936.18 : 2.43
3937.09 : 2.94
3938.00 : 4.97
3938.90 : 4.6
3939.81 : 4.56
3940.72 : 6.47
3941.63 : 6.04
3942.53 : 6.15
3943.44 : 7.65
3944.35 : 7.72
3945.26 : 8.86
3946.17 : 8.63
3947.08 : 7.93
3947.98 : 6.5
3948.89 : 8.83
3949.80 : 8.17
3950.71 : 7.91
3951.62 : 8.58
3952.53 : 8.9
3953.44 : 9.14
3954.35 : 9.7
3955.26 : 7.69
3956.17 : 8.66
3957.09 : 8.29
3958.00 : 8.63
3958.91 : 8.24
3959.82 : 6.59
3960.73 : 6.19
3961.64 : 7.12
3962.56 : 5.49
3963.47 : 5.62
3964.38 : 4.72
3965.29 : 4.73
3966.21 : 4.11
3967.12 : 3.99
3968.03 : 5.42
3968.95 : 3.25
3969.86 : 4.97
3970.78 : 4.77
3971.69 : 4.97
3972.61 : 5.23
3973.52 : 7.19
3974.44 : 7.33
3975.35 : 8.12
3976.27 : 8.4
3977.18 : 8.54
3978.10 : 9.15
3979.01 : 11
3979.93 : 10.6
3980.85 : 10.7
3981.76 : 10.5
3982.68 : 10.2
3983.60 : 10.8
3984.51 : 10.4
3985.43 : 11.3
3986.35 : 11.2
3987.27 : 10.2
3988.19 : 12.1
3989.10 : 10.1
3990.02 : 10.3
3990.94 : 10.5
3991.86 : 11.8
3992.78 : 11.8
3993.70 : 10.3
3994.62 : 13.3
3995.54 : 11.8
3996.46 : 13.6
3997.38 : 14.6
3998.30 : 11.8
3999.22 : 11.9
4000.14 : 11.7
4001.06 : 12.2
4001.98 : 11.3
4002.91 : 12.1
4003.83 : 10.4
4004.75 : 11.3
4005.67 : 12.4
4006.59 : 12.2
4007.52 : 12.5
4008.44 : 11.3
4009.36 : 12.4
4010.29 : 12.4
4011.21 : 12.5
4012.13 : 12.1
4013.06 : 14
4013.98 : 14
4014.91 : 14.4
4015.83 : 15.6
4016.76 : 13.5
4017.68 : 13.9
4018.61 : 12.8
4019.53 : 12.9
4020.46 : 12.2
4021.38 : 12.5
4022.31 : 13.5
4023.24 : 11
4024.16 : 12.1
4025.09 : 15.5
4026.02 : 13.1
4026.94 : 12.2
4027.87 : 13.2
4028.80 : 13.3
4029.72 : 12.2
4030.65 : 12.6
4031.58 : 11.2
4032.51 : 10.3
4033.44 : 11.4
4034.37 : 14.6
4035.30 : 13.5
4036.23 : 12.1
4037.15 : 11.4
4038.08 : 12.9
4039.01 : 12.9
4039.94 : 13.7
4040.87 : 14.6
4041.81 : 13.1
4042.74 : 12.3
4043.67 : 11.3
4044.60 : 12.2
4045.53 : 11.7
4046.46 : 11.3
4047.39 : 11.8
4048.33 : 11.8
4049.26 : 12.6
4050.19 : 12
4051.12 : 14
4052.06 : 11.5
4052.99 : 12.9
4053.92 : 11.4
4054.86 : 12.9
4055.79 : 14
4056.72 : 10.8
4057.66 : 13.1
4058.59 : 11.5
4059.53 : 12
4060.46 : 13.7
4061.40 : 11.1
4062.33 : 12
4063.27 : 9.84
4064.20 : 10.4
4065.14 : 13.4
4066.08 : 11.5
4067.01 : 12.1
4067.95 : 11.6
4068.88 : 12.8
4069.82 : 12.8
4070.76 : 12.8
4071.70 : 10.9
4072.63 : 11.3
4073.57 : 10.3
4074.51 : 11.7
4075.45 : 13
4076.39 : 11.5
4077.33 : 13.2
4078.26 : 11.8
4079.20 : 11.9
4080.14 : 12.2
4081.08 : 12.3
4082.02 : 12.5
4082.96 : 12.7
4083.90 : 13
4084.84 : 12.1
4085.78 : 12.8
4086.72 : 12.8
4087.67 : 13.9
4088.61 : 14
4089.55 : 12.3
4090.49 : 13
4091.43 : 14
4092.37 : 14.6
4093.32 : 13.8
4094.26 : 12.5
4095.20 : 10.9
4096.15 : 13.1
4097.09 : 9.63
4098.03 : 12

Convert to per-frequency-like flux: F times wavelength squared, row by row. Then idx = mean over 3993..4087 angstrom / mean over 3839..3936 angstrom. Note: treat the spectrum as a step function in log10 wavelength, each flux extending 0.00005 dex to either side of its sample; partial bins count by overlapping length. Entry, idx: 1.97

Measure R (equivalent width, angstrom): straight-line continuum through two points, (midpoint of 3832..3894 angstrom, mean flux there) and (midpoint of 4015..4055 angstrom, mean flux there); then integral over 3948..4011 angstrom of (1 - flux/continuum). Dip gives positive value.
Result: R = 7.93 angstrom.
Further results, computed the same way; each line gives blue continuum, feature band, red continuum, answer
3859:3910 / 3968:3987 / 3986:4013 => 4.48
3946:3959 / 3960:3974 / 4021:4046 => 6.00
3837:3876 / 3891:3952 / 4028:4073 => 4.47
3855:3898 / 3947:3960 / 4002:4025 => 2.20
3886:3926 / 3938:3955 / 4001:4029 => 4.17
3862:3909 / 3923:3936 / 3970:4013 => 4.87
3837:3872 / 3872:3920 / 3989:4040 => -0.75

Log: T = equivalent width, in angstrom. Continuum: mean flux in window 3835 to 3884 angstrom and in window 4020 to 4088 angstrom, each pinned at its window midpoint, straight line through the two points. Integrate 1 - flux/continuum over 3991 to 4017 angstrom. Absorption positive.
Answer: -4.21 angstrom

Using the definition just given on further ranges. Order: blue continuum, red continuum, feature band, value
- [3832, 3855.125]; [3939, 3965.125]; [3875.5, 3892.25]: -1.0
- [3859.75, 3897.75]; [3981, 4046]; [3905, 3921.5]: -1.9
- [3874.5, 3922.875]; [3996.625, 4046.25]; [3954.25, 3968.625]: 5.3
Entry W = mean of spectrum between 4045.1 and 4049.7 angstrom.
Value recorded 11.8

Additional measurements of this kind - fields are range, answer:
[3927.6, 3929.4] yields 5.03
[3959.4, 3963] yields 6.34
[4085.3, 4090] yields 13.1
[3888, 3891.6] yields 7.37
